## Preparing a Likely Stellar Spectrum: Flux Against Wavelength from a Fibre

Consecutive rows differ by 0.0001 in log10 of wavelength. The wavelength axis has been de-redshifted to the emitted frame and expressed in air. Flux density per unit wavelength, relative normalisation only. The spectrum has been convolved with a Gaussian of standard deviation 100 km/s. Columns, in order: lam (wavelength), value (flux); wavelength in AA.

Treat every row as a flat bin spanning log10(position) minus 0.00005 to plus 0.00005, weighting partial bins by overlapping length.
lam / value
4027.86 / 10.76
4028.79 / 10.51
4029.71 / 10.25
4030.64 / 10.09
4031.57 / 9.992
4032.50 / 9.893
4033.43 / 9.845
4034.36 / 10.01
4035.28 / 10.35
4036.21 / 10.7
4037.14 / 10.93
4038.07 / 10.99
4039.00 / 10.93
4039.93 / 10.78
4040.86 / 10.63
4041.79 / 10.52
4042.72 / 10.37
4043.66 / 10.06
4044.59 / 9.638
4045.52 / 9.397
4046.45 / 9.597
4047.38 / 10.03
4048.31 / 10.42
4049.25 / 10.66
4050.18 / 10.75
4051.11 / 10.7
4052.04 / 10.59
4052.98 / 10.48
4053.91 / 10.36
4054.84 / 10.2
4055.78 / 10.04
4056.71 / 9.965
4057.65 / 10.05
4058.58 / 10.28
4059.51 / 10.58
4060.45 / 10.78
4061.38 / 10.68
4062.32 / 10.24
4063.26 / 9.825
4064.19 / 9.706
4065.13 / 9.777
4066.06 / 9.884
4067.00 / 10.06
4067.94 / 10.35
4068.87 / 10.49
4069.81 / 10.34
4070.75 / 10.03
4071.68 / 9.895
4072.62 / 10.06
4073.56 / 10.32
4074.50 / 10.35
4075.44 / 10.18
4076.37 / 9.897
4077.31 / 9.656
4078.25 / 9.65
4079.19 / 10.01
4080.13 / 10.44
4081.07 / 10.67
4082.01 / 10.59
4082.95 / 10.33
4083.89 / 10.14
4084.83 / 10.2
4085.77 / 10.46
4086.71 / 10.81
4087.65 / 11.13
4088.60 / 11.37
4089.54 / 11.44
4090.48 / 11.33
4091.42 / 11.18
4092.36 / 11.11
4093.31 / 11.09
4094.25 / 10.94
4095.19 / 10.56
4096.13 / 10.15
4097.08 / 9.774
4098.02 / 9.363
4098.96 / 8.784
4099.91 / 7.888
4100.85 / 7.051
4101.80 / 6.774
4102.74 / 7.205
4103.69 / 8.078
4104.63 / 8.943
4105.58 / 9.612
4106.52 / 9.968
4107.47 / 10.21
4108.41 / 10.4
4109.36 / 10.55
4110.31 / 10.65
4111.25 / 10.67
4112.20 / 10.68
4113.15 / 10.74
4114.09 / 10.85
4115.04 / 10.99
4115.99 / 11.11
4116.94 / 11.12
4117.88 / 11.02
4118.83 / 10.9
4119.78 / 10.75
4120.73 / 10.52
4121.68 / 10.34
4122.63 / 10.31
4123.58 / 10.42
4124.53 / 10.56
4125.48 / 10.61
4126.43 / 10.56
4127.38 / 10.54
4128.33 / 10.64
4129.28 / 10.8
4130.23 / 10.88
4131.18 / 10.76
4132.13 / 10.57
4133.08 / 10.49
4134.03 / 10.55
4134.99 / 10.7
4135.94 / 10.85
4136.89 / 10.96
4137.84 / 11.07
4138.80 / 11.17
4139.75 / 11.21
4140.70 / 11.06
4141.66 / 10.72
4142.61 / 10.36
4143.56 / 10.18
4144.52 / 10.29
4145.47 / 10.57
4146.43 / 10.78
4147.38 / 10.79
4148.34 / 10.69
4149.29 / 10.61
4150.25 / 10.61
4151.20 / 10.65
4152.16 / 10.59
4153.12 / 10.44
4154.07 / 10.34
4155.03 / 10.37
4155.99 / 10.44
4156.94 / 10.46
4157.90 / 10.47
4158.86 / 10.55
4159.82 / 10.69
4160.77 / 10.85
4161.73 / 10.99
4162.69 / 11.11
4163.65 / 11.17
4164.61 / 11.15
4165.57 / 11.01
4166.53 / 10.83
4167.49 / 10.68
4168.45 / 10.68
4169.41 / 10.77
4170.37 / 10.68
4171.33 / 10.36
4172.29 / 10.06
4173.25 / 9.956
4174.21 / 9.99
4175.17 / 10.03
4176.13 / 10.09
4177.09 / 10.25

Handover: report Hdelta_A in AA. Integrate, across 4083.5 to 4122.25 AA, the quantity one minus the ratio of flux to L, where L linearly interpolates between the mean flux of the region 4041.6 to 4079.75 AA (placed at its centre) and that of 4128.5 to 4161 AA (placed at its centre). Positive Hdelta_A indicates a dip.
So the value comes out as 0.9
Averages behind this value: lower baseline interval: 10.2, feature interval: 10.2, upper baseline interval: 10.7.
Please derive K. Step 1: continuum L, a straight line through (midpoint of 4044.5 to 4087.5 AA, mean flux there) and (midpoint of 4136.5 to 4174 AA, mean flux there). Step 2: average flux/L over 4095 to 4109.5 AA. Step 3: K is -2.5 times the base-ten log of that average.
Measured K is 0.16 mag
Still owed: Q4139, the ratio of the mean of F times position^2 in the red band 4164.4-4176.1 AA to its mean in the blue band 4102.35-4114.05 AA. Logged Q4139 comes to 1.09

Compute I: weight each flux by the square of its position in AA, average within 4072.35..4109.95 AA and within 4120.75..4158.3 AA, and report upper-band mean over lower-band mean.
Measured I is 1.09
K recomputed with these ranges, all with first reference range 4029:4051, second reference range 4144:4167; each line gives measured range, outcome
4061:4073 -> 0.03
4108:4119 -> -0.03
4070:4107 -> 0.06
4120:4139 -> -0.01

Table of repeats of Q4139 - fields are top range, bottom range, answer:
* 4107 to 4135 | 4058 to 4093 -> 1.05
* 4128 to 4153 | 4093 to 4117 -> 1.12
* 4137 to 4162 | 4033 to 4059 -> 1.08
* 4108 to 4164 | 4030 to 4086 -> 1.08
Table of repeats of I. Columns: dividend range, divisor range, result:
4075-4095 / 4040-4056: 1.05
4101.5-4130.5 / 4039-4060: 1.03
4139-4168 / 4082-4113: 1.10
